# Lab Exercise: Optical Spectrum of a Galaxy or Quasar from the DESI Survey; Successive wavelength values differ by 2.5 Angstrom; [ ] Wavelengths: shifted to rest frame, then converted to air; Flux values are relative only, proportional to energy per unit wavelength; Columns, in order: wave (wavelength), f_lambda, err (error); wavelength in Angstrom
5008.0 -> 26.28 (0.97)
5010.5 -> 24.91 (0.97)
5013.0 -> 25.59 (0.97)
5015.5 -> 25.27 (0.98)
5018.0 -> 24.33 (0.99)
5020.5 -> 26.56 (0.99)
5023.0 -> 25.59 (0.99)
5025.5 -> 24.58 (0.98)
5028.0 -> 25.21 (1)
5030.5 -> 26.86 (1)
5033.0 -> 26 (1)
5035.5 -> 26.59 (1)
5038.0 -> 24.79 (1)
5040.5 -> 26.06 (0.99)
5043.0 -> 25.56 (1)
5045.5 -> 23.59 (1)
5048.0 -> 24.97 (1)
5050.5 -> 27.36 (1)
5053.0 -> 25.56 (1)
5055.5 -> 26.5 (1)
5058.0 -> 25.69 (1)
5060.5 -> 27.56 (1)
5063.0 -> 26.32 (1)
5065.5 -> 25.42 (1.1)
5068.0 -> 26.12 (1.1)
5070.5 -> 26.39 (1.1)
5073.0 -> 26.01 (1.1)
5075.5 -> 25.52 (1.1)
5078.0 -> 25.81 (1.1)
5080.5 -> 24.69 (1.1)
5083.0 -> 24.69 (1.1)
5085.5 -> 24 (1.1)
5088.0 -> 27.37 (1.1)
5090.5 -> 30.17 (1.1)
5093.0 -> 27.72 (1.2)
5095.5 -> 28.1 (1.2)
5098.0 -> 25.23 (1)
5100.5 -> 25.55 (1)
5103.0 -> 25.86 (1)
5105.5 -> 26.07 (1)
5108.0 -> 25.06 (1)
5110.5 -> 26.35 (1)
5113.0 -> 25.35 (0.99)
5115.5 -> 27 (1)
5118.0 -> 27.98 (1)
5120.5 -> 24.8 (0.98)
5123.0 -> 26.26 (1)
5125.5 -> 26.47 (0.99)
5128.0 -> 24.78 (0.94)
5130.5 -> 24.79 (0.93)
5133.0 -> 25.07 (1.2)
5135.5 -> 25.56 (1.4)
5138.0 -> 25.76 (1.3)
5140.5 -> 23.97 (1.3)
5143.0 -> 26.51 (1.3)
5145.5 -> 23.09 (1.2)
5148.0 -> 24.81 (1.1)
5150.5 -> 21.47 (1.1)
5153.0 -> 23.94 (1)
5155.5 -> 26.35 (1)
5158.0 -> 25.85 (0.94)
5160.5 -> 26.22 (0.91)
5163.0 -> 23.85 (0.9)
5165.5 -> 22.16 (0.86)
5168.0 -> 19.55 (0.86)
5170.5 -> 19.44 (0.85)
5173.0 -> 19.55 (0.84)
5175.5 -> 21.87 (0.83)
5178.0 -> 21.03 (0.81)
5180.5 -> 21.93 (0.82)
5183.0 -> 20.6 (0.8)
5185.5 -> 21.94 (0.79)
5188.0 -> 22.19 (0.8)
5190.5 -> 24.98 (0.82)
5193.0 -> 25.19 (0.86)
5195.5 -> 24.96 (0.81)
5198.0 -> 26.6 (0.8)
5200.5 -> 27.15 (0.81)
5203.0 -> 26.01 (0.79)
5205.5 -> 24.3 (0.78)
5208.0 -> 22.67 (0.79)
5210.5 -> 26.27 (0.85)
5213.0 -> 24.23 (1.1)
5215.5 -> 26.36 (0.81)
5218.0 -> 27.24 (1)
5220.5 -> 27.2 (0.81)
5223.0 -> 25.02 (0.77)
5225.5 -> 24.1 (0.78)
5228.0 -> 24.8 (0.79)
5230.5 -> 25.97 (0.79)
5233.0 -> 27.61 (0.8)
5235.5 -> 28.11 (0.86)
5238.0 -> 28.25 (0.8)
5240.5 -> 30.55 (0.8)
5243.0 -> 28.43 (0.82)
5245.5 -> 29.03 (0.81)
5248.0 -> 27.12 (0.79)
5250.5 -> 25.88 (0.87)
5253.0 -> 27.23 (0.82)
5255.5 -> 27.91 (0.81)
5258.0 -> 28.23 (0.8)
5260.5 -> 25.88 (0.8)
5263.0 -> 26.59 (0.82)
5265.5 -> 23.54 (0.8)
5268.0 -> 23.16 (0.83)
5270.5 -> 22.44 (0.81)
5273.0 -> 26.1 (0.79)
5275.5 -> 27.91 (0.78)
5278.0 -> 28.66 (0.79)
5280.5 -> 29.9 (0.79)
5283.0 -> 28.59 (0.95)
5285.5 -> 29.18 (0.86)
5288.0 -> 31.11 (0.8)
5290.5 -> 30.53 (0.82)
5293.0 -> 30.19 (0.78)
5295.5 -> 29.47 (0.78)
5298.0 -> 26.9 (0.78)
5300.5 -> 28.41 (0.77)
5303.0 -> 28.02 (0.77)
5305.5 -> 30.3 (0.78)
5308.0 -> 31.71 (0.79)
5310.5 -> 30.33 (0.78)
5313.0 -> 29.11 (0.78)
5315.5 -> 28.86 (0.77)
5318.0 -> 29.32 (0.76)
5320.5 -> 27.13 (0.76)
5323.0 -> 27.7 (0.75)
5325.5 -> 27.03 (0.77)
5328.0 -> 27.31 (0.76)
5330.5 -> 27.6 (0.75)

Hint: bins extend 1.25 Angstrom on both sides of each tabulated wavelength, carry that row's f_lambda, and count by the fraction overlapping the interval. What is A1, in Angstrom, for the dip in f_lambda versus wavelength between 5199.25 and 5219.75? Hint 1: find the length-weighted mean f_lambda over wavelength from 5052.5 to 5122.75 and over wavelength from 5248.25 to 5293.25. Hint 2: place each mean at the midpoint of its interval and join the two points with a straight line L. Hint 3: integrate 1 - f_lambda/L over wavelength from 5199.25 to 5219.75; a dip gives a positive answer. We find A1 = 1.04 Angstrom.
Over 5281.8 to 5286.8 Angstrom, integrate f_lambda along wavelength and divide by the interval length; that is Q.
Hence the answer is 28.9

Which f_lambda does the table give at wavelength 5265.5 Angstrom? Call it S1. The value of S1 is 23.54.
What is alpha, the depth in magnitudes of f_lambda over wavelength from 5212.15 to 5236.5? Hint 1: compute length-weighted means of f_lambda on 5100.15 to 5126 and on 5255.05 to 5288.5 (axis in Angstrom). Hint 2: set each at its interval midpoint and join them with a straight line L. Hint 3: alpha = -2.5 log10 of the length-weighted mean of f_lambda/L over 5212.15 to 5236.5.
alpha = 0.03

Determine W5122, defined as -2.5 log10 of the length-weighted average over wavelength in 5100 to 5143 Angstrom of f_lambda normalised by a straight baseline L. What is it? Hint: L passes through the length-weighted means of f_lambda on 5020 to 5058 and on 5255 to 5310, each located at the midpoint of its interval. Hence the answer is 0.031 mag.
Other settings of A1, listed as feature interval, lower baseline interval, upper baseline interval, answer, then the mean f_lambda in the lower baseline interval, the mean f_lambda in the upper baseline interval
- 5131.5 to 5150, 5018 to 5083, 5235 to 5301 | 1.2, 25.8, 27.7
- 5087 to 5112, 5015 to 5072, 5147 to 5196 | -2.3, 25.8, 22.9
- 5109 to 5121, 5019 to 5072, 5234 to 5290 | 0.0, 25.9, 27.5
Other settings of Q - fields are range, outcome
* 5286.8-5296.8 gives 30.3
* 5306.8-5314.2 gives 30.4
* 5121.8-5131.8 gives 25.6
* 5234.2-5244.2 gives 28.8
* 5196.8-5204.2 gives 26.6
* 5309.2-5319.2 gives 29.4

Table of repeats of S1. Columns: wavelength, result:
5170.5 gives 19.44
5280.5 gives 29.9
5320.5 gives 27.13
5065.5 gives 25.42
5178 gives 21.03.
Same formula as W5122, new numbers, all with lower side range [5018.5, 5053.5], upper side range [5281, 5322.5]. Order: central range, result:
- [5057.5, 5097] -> -0.01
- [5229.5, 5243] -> 0.01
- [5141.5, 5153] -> 0.14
